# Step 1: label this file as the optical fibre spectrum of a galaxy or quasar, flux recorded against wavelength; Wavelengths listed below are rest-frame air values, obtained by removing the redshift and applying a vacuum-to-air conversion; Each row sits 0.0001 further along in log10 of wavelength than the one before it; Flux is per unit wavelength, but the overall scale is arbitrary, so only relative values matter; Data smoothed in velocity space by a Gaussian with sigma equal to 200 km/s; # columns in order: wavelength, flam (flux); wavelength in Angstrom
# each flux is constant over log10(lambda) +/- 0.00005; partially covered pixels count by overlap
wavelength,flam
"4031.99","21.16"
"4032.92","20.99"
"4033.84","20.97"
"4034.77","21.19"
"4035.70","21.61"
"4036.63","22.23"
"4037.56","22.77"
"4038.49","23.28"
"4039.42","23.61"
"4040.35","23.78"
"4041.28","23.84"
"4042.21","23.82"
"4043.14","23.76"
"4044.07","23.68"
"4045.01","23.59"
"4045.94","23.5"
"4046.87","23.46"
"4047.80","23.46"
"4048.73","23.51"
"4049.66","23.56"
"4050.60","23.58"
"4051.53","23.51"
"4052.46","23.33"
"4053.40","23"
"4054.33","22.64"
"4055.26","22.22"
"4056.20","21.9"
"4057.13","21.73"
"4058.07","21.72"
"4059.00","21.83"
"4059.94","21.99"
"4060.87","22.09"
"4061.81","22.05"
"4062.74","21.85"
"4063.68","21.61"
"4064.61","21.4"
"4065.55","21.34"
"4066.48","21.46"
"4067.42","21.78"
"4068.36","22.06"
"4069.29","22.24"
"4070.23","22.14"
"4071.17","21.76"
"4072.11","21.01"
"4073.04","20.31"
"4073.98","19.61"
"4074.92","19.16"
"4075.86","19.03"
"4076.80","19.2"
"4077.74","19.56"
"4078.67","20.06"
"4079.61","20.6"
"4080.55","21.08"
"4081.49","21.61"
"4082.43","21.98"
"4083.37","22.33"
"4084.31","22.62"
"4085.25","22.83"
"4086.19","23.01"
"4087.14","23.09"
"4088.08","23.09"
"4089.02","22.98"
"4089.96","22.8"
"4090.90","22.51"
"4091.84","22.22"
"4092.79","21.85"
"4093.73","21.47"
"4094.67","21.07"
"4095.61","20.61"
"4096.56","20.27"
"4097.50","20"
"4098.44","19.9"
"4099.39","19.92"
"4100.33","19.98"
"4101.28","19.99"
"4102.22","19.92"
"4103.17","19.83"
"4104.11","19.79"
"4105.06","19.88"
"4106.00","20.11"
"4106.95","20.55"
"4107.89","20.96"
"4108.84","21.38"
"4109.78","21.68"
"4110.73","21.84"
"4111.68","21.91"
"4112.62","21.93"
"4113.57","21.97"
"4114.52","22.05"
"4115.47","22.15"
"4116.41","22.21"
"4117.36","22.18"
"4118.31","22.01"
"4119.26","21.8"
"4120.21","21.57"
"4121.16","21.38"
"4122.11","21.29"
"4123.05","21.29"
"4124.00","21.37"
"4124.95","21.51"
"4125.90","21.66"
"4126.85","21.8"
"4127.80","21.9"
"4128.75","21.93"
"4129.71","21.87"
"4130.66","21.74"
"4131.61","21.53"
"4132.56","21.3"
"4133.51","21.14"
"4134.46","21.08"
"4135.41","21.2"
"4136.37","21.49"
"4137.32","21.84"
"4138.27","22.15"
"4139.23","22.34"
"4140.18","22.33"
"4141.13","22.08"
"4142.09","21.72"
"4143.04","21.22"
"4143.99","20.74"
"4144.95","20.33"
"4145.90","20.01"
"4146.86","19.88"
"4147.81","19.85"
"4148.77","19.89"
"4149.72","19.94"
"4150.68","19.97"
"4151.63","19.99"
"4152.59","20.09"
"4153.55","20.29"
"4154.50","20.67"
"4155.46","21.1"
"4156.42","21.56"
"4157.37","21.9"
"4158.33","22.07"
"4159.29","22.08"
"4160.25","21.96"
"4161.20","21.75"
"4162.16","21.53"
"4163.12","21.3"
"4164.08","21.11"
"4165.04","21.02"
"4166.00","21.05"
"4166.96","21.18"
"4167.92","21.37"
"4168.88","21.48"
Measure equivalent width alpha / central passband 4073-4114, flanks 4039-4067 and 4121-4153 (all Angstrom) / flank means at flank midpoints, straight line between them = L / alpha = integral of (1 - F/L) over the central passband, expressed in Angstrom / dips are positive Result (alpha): 1.7 Angstrom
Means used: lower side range 22.8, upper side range 21.2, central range 21.1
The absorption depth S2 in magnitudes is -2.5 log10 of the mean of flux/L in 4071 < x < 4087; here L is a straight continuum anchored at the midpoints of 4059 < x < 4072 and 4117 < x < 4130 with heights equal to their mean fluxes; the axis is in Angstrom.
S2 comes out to 0.04 mag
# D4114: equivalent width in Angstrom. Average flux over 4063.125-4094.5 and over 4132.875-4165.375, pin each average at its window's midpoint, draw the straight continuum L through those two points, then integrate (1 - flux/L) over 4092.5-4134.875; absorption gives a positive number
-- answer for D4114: 0.2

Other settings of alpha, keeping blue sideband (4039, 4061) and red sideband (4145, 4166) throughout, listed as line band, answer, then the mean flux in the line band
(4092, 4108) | 1.19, 20.4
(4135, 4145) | -0.22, 21.6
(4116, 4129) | -0.10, 21.7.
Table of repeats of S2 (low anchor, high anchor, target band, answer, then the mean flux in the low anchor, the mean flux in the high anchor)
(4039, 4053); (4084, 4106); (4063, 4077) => 0.073 mag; 23.6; 21.2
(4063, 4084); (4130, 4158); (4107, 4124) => -0.035 mag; 21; 21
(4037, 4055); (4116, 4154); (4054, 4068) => 0.060 mag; 23.4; 21.2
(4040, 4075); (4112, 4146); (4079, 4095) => -0.005 mag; 22.4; 21.6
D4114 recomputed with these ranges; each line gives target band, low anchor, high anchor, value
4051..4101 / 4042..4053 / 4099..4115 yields 1.6 Angstrom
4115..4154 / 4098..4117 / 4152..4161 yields -0.3 Angstrom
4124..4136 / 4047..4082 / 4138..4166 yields -0.2 Angstrom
